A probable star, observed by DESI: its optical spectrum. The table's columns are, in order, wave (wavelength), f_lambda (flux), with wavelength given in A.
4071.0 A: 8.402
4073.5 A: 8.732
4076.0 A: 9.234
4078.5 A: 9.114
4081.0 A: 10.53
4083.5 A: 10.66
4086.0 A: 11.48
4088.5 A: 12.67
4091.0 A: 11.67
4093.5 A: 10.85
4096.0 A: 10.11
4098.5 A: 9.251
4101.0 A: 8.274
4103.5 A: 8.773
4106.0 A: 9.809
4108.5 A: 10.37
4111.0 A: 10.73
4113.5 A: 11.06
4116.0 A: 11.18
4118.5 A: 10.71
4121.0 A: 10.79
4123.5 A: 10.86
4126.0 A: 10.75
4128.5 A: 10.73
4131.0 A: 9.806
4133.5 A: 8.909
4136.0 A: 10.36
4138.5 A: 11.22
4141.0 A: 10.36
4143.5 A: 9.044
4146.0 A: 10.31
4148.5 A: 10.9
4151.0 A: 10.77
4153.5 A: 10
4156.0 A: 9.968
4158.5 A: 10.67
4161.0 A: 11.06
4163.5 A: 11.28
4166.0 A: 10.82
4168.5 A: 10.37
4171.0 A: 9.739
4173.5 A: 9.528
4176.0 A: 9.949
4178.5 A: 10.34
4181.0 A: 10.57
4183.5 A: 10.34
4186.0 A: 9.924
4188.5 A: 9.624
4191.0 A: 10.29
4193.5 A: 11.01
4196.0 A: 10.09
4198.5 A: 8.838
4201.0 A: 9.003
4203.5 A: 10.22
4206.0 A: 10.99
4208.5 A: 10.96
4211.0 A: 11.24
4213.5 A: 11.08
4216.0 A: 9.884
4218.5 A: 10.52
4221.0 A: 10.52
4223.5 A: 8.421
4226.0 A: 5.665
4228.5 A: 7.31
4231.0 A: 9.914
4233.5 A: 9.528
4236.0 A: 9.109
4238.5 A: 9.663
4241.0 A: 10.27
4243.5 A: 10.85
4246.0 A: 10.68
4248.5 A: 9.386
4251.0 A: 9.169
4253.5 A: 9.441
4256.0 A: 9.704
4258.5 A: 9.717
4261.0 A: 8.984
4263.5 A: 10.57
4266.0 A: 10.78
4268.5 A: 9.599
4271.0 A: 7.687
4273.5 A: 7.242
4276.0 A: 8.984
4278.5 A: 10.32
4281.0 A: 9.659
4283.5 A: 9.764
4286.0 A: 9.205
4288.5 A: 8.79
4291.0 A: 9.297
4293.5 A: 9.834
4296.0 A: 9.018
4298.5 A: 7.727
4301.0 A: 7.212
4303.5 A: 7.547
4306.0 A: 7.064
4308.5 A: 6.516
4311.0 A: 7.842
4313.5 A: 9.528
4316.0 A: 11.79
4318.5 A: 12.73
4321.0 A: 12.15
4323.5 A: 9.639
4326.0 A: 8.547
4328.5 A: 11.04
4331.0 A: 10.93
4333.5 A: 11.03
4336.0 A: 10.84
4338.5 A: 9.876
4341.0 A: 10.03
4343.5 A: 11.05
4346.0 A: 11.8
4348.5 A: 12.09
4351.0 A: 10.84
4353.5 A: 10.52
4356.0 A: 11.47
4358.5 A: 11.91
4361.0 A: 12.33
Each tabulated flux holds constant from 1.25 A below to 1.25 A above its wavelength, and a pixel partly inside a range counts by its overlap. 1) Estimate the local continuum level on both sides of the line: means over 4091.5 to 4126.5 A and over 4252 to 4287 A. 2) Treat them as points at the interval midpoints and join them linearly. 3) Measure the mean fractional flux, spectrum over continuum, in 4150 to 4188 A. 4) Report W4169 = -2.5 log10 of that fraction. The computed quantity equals -0.042 mag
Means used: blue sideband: 10.3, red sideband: 9.4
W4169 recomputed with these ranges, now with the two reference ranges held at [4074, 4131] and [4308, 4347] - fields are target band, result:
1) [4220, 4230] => 0.290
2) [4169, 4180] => 0.049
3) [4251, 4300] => 0.125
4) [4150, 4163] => -0.014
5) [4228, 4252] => 0.080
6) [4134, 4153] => 0.006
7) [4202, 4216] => -0.038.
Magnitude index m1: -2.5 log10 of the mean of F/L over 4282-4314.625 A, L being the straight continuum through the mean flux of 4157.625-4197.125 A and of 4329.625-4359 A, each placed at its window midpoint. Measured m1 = 0.273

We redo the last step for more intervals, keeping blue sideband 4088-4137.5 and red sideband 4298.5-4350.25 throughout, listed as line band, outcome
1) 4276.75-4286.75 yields 0.03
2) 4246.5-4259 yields 0.06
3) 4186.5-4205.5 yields 0.03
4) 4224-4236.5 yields 0.22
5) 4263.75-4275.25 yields 0.12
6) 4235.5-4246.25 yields 0.00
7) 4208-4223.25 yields -0.04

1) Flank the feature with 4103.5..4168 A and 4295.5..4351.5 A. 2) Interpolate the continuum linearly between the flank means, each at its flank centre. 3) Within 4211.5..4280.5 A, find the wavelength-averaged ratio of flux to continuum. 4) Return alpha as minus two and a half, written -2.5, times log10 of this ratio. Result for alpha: 0.07 mag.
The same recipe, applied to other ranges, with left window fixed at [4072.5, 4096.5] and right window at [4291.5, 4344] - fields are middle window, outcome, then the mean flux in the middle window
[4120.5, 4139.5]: -0.01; 10.4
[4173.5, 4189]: 0.00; 10.1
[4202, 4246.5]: 0.02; 9.8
